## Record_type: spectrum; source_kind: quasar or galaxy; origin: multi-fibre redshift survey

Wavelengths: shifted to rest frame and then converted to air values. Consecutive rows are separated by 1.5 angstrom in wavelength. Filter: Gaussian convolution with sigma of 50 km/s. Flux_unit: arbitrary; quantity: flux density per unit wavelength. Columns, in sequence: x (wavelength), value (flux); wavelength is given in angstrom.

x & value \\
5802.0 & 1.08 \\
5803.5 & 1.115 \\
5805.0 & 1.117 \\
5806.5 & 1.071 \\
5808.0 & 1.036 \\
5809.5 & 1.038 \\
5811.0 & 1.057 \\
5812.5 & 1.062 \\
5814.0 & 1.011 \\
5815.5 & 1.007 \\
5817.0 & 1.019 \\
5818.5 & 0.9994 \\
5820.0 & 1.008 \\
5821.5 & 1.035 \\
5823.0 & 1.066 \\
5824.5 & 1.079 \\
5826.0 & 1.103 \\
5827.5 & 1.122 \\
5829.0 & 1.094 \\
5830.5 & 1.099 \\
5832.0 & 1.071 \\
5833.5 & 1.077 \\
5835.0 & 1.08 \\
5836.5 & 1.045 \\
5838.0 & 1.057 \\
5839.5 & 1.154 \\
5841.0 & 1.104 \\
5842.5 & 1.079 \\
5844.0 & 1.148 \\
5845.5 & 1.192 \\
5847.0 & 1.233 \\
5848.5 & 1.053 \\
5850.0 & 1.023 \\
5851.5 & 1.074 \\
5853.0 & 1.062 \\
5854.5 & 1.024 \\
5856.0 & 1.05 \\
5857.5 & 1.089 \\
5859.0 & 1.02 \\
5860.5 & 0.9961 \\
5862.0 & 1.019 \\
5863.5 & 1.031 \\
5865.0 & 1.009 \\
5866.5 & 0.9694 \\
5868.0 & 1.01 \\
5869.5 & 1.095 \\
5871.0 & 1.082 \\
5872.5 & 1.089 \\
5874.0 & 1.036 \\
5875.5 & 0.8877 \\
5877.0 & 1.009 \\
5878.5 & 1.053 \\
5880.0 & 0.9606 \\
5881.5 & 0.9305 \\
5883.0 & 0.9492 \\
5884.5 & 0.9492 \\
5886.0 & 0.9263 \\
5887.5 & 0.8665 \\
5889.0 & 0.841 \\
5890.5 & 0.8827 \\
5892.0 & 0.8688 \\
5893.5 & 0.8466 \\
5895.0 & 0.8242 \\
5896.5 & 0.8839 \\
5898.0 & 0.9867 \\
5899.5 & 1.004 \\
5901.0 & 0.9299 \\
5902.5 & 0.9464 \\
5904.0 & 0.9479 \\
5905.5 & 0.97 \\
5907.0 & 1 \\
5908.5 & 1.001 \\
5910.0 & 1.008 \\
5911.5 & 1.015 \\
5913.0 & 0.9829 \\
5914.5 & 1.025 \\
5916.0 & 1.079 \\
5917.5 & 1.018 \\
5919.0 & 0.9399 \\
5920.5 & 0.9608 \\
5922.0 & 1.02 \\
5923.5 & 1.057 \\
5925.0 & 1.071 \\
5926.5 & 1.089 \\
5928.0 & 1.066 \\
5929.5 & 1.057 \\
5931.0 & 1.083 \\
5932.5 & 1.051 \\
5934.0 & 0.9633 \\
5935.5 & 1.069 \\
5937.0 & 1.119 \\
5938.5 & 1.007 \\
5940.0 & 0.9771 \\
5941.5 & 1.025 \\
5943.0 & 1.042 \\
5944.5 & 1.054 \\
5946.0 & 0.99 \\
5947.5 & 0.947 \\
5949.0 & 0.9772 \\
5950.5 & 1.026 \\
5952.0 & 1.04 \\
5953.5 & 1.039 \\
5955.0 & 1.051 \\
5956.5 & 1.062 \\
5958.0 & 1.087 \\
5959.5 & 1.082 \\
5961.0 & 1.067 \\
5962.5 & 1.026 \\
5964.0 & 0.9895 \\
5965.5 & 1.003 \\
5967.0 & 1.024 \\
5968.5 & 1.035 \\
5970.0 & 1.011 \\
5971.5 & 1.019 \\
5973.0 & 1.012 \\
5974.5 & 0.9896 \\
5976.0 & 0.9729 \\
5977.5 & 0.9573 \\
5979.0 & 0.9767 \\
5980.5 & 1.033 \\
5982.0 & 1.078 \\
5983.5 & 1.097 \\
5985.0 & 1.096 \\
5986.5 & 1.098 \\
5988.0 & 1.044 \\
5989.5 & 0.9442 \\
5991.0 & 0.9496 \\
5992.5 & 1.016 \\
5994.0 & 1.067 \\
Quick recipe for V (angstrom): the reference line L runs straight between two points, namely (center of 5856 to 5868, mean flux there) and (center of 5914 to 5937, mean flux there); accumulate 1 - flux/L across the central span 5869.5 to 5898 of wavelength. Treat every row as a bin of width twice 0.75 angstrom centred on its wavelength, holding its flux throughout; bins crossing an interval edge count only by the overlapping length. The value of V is 2.3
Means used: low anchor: 1.02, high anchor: 1.04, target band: 0.944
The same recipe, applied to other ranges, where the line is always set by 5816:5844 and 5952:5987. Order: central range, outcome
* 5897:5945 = 1.43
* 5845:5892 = 2.33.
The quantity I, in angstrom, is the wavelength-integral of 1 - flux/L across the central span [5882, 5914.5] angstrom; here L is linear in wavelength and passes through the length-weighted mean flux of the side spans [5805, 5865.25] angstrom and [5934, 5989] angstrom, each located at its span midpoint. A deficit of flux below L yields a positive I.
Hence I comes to 3.4 angstrom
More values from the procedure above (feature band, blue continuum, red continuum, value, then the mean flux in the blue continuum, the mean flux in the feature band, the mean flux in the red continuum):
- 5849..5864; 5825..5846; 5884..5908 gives 0.0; 1.1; 1.04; 0.918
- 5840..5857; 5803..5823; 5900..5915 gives -1.2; 1.04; 1.1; 0.982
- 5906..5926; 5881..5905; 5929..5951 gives -1.0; 0.912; 1.01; 1.03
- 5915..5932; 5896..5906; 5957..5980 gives -1.1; 0.954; 1.04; 1.02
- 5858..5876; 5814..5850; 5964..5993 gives 0.7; 1.08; 1.02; 1.02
